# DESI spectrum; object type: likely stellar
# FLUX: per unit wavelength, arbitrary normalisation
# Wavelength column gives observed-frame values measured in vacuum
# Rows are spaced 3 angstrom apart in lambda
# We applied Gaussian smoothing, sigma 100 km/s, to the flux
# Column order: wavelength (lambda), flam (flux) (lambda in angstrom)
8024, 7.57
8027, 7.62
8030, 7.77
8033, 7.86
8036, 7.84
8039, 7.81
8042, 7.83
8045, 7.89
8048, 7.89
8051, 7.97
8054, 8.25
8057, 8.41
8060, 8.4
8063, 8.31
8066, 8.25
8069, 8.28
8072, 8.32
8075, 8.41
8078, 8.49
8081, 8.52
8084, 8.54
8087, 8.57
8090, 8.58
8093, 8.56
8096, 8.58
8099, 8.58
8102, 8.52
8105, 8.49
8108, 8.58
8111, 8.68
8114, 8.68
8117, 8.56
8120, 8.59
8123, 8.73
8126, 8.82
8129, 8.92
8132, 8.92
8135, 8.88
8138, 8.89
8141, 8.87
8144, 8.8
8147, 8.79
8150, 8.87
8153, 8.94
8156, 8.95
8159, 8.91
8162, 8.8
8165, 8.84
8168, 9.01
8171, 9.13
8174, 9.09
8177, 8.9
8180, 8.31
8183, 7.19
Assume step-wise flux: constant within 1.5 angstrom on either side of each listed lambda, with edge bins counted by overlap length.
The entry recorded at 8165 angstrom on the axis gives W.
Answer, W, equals 8.84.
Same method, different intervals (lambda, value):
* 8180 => 8.31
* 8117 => 8.56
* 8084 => 8.54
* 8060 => 8.4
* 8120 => 8.59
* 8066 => 8.25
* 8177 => 8.9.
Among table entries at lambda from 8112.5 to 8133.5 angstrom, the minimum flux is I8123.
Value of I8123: 8.56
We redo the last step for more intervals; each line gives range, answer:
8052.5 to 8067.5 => 8.25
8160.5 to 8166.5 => 8.8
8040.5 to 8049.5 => 7.83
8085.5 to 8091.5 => 8.57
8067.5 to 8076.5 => 8.28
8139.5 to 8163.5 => 8.79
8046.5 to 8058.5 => 7.89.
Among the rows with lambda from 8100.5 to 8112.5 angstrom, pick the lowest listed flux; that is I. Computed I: 8.49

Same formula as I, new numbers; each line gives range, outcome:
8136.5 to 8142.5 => 8.87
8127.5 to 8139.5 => 8.88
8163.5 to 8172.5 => 8.84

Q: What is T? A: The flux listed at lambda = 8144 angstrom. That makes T 8.8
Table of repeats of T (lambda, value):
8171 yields 9.13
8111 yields 8.68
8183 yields 7.19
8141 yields 8.87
